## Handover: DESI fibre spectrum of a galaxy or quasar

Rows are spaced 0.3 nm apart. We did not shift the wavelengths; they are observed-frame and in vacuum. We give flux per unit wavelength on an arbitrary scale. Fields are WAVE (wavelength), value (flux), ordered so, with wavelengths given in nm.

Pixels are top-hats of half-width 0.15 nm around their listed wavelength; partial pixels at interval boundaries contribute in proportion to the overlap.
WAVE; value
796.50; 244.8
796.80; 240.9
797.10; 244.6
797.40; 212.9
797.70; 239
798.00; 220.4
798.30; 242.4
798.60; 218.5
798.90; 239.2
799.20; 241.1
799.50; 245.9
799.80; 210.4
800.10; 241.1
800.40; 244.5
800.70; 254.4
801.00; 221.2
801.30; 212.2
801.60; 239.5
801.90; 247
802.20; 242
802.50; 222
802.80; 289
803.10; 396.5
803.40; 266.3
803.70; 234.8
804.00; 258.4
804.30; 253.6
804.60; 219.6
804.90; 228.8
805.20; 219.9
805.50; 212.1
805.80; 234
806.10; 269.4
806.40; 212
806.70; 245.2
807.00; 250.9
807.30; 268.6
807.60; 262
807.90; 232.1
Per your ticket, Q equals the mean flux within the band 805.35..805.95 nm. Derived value 223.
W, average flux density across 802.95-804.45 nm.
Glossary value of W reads 282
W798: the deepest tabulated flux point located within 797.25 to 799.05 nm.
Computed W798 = 212.9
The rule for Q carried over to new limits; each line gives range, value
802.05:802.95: 251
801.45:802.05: 243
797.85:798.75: 227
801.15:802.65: 233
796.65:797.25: 243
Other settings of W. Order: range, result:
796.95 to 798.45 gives 232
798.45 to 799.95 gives 231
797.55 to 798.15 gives 230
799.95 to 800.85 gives 247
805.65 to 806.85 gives 240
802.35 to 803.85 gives 282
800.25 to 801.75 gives 234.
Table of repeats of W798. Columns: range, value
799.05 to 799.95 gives 210.4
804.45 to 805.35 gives 219.6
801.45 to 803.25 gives 222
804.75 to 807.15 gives 212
